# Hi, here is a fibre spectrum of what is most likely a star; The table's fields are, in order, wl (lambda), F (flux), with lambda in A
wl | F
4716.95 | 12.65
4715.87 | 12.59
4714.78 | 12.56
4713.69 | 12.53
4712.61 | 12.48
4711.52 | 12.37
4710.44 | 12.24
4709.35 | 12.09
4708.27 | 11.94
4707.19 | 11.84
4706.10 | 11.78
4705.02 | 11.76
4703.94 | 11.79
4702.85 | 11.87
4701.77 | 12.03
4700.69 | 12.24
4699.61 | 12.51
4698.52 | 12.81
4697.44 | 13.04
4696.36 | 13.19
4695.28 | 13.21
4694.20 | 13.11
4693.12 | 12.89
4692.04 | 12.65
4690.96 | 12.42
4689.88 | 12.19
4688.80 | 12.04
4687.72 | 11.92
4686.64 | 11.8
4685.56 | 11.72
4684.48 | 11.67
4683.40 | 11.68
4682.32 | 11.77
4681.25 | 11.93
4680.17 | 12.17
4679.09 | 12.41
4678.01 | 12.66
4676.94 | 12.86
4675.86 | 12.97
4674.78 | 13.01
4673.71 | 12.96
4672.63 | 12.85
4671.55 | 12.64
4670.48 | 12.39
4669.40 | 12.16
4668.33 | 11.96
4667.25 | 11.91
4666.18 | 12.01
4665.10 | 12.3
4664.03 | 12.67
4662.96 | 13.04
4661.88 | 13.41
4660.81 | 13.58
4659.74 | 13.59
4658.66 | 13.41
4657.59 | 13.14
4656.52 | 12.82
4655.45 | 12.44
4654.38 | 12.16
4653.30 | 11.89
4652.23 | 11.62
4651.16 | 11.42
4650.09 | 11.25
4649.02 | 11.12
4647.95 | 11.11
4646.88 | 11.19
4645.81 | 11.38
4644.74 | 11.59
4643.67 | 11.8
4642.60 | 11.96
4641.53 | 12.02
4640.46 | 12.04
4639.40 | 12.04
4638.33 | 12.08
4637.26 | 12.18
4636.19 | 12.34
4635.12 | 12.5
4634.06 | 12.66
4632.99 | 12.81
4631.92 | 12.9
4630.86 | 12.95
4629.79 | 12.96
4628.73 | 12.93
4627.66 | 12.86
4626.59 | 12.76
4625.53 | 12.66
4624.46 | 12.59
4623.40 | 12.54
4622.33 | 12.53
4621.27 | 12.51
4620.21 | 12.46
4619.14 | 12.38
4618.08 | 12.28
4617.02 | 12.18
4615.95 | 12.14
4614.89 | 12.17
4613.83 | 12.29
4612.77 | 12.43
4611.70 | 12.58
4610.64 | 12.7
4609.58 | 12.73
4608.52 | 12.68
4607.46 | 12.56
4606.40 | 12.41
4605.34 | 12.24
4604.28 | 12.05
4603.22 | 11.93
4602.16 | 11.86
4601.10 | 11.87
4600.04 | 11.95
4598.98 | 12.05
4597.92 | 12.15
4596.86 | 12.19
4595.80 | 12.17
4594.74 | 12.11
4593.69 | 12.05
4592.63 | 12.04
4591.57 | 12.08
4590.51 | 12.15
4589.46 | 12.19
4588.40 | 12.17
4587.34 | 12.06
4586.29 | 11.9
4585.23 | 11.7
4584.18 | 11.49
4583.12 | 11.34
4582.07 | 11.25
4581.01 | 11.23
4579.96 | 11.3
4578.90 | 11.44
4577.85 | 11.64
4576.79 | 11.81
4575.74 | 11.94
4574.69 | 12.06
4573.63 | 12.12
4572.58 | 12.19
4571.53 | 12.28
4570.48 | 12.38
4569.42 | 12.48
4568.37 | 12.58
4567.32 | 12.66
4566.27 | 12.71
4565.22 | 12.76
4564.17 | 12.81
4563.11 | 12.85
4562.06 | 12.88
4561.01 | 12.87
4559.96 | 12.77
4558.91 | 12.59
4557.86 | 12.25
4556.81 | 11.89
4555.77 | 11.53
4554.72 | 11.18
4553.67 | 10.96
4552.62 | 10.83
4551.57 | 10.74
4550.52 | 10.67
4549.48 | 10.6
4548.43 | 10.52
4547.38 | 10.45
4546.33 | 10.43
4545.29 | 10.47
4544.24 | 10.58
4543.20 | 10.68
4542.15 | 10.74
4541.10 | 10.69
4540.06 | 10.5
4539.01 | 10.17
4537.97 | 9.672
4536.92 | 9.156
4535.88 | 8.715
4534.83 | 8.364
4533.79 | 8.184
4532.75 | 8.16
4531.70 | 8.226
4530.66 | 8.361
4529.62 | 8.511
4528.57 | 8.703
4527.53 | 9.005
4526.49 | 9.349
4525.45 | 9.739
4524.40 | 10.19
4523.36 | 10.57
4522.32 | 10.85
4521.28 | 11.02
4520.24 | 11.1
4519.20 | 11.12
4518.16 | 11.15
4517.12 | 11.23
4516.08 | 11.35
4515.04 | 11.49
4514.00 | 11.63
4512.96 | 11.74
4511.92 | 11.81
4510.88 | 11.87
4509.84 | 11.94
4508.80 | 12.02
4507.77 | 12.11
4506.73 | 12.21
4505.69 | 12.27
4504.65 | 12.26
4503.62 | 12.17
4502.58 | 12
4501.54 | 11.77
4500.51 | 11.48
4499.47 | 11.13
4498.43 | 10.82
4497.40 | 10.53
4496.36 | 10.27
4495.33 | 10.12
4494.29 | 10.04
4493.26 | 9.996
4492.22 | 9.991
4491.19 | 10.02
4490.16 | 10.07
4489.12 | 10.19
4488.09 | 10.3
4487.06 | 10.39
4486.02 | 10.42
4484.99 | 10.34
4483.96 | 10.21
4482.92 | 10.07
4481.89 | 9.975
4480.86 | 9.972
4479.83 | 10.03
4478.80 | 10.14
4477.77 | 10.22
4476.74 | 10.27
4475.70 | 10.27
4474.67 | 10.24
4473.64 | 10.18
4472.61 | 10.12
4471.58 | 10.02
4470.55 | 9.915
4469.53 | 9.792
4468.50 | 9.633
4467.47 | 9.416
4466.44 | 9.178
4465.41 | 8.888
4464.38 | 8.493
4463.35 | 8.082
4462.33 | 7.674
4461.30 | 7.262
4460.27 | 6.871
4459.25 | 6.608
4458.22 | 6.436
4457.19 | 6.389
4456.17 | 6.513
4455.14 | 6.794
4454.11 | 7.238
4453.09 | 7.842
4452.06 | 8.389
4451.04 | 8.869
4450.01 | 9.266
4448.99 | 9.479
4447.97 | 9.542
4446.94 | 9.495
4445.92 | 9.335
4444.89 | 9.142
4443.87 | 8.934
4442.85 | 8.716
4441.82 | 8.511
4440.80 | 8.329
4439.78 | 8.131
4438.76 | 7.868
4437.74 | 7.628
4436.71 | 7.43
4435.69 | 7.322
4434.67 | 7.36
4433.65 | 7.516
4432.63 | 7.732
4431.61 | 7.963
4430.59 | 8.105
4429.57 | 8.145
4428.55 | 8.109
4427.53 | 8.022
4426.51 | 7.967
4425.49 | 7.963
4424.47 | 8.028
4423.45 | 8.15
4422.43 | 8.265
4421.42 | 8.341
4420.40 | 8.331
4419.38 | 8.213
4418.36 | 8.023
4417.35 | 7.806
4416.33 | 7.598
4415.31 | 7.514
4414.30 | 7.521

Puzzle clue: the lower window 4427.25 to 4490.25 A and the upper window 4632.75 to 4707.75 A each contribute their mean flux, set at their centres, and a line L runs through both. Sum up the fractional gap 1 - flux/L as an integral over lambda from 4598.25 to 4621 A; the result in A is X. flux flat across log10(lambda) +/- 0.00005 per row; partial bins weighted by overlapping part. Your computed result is -2.0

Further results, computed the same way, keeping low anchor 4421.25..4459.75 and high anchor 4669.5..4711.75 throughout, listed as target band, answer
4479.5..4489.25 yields -1.5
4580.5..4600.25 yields -2.4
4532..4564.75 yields -2.9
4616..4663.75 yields -3.7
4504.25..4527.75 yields -4.8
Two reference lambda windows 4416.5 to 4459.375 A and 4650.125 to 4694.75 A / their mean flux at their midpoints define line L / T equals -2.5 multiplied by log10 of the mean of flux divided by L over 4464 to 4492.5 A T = -0.13 mag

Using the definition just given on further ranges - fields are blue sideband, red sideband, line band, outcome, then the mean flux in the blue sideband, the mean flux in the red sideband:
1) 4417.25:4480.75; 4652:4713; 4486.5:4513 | -0.189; 8.48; 12.4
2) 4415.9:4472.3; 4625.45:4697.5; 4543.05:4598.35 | -0.113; 8.21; 12.4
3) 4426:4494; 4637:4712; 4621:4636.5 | -0.105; 8.85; 12.3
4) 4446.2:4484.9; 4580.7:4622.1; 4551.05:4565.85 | -0.088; 8.93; 12.1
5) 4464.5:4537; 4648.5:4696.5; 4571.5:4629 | -0.055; 10.4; 12.4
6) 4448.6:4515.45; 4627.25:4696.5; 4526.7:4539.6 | 0.204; 9.91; 12.4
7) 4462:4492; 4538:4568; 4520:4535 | 0.165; 9.83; 11.4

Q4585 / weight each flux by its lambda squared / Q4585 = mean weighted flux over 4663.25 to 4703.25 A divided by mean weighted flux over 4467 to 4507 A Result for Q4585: 1.29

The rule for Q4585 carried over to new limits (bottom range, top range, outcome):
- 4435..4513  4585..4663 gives 1.36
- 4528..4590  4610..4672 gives 1.15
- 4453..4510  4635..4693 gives 1.35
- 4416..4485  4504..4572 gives 1.33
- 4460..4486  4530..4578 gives 1.21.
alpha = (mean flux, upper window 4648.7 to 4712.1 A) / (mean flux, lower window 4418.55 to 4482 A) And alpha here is 1.5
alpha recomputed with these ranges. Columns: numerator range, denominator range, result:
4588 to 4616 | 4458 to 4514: 1.20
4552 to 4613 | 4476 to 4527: 1.11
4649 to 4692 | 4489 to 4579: 1.12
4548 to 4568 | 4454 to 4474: 1.44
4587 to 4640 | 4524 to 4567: 1.17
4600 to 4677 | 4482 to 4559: 1.17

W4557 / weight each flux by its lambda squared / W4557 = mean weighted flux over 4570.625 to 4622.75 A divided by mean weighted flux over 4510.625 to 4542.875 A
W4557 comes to 1.2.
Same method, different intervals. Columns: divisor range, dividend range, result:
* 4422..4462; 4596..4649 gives 1.66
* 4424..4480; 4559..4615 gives 1.52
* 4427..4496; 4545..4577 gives 1.39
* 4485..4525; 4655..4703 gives 1.22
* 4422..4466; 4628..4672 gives 1.68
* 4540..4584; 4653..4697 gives 1.13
